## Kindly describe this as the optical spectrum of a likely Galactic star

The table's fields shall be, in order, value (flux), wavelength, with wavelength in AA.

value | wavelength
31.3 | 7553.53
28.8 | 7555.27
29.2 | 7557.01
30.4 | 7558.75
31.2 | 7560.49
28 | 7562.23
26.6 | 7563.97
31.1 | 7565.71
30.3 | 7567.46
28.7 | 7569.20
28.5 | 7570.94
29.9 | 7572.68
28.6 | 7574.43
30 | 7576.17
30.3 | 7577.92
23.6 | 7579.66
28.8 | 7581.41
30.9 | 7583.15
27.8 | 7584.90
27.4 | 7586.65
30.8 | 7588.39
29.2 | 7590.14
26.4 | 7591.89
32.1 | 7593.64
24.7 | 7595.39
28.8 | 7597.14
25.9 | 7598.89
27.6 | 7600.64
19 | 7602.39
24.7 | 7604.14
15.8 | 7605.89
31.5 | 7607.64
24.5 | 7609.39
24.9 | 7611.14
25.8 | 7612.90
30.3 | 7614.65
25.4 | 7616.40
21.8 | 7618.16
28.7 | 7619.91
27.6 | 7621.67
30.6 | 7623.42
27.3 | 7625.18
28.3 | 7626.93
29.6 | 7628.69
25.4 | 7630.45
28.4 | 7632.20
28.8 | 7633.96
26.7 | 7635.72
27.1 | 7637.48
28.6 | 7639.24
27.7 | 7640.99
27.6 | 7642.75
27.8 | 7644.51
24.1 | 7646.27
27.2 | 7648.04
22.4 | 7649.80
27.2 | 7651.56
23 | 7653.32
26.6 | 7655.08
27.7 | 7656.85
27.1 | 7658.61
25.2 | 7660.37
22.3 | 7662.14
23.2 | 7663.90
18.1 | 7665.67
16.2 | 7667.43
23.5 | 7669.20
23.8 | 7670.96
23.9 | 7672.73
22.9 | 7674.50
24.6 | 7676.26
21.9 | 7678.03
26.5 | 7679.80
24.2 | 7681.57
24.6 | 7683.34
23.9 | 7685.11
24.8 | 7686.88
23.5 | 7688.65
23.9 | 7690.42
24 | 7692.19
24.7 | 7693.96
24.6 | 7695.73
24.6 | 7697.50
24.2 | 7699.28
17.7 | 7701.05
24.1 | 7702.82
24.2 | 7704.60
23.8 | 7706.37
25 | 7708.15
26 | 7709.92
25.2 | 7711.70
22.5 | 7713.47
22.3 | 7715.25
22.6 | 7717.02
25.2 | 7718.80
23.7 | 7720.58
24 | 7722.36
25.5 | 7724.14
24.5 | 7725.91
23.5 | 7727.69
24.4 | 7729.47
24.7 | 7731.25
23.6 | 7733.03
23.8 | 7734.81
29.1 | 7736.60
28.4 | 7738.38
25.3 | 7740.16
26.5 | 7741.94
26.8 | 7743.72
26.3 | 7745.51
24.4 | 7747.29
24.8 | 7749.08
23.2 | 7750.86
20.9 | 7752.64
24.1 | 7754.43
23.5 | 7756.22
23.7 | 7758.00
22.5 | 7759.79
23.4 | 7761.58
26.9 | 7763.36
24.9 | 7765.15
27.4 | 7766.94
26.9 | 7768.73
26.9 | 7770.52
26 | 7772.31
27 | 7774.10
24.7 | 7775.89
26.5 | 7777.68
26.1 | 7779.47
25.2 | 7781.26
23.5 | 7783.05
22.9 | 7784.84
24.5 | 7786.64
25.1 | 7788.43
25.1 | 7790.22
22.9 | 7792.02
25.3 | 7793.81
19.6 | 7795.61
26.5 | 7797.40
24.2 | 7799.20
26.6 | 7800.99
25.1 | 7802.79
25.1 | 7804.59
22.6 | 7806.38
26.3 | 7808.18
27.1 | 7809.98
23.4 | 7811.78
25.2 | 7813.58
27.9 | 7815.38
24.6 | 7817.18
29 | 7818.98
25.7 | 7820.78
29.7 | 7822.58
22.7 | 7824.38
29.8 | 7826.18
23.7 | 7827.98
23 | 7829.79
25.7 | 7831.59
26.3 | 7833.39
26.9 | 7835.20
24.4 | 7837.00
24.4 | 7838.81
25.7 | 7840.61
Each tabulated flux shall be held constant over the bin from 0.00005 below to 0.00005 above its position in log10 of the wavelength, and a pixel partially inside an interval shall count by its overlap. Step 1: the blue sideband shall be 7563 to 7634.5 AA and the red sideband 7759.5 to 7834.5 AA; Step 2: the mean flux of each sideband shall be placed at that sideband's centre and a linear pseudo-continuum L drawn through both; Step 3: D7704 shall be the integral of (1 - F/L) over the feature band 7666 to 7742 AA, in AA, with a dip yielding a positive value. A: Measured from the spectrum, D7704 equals 6.7 AA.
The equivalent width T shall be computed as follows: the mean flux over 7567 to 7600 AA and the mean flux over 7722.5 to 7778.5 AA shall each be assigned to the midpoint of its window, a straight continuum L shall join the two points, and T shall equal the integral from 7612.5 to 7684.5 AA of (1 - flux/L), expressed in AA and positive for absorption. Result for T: 4.4 AA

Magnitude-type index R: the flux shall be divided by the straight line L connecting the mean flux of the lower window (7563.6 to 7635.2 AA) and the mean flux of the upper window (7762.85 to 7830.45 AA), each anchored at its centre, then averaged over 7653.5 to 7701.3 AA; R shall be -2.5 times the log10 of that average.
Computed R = 0.13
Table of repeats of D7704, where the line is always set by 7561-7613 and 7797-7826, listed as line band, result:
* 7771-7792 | 0.8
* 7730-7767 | 1.9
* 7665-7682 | 2.7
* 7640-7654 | 0.6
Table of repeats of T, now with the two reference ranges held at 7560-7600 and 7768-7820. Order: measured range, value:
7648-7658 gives 0.7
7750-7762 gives 1.3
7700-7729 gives 3.0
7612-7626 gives 0.4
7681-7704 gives 2.7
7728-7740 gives 0.3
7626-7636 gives 0.0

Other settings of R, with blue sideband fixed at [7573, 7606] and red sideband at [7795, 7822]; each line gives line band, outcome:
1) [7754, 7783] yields 0.02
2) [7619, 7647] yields -0.04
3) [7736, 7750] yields -0.02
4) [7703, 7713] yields 0.07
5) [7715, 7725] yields 0.09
